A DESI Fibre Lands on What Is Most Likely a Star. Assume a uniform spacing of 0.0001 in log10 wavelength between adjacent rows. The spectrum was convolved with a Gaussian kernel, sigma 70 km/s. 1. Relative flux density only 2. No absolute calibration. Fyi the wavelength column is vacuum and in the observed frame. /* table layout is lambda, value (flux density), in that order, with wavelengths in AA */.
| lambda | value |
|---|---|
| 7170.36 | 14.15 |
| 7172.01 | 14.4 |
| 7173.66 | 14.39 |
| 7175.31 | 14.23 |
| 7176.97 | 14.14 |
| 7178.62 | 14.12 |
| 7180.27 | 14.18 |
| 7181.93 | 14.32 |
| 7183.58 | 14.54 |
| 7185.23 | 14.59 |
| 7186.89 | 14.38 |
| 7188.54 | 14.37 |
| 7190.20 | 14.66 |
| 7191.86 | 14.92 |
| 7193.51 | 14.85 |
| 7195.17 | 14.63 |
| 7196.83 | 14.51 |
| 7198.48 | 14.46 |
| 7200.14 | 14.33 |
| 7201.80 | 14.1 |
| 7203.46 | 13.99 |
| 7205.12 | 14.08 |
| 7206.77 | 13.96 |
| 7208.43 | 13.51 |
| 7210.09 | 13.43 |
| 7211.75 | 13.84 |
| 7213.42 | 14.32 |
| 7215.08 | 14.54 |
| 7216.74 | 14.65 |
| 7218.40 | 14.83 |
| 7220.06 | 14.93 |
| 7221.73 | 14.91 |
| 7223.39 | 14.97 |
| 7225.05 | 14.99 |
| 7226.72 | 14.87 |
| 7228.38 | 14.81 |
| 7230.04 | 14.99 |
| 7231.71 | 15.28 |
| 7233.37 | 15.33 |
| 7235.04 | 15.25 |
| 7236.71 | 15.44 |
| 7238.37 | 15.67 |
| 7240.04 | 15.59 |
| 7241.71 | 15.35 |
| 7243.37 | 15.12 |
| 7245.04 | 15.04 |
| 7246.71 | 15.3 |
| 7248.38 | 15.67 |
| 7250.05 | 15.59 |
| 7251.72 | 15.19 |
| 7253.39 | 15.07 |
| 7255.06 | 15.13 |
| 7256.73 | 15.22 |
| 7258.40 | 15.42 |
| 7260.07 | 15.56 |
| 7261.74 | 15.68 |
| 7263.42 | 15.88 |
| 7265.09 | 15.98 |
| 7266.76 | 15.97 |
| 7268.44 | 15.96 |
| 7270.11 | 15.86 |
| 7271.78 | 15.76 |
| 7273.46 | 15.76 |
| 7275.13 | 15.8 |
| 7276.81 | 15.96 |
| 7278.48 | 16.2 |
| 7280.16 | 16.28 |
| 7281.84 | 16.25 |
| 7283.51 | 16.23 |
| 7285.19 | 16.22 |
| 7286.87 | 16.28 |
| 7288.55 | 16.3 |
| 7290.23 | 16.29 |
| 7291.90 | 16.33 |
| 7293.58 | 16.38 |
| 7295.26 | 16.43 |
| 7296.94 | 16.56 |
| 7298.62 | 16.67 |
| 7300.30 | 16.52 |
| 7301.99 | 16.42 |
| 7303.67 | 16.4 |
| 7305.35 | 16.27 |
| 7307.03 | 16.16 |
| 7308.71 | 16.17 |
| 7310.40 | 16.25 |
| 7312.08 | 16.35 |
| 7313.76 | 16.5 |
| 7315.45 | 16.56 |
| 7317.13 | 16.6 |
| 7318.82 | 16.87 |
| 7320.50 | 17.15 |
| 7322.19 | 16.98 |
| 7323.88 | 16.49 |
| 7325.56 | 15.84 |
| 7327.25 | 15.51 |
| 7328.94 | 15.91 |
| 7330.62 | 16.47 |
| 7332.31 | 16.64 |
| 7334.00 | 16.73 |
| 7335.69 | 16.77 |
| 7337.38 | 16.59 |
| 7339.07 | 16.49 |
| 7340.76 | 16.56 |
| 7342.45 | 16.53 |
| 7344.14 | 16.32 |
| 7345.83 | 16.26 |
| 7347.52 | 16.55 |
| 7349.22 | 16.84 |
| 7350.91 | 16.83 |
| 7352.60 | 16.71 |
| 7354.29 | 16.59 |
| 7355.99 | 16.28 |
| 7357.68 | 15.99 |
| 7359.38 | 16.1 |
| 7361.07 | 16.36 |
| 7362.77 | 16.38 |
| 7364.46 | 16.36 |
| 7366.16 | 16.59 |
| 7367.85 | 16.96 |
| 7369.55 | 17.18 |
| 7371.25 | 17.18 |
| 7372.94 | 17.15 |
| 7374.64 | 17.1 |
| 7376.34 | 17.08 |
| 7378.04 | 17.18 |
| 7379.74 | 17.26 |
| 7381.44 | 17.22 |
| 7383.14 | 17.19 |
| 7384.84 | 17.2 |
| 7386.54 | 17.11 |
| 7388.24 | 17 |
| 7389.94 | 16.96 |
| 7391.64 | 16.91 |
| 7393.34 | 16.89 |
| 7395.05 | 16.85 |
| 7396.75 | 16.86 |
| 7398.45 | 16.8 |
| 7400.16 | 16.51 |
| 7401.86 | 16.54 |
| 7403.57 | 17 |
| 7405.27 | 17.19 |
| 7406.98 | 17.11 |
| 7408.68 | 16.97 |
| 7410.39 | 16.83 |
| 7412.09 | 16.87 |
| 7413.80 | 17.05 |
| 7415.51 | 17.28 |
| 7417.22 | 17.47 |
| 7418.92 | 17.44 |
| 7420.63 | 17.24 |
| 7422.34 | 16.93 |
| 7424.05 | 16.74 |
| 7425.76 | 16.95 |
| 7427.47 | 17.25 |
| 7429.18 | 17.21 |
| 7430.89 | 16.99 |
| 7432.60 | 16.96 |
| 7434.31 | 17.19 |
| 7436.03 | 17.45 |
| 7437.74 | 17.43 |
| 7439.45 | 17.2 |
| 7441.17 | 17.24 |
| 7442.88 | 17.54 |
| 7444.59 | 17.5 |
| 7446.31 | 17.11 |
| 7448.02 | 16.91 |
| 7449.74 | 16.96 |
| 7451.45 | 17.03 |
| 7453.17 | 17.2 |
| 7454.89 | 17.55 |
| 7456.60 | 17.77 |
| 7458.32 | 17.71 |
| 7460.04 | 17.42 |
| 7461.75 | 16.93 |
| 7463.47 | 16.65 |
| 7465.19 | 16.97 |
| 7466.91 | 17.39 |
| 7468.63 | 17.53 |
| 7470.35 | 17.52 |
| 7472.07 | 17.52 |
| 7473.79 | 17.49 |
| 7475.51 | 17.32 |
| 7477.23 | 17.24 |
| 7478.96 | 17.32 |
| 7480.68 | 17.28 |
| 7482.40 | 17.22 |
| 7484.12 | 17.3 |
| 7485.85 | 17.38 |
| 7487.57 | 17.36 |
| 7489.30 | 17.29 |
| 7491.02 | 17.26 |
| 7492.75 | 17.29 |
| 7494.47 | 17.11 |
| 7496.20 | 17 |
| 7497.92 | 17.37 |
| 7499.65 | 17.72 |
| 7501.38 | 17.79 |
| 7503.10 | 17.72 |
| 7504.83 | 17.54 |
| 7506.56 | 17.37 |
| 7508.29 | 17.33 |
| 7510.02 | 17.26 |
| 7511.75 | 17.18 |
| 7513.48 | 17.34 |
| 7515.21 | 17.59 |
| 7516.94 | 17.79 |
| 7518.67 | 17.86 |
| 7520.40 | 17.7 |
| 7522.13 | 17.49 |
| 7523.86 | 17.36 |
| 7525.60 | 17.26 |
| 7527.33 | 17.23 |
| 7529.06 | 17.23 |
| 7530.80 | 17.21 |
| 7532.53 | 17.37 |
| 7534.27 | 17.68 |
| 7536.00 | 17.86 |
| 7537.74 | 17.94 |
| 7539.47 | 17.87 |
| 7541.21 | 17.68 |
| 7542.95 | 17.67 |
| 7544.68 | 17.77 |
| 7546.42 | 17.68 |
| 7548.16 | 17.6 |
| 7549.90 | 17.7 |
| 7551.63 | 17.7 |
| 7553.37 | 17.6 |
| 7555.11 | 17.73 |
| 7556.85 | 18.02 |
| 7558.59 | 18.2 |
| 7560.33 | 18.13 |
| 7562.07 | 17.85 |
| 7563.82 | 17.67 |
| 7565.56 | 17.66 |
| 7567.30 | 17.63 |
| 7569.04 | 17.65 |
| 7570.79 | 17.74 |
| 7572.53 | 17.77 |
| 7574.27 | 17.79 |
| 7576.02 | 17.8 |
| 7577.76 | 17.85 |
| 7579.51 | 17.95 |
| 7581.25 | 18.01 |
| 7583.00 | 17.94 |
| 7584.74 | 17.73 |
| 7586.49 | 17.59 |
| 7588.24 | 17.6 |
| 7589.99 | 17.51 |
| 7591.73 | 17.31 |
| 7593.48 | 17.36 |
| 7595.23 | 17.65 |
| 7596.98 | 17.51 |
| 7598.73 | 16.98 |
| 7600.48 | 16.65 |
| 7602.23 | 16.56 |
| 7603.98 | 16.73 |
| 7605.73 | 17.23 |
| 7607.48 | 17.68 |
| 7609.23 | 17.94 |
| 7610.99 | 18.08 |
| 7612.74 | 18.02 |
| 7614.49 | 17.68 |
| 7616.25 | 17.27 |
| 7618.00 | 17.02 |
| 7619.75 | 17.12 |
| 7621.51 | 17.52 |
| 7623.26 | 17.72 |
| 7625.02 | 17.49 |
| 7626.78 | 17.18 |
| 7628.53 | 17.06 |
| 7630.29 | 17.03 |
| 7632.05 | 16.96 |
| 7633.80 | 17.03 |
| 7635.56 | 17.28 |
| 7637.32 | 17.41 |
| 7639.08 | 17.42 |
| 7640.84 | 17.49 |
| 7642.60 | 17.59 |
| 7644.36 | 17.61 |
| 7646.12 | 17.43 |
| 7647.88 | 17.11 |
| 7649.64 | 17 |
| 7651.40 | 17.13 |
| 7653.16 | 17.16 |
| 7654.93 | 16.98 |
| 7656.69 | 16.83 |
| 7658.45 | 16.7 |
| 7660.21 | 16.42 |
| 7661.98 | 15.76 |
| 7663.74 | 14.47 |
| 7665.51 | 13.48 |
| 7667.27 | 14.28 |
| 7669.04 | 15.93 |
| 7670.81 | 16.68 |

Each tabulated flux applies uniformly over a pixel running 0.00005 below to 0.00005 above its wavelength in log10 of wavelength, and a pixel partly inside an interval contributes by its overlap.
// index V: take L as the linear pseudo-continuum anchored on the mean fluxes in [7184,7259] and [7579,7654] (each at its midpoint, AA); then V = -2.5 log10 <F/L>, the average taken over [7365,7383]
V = -0.08 mag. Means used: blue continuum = 14.8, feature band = 17.1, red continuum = 17.4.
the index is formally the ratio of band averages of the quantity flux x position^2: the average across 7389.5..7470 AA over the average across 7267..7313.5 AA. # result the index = 1.1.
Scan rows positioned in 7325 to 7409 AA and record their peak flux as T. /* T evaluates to 17.26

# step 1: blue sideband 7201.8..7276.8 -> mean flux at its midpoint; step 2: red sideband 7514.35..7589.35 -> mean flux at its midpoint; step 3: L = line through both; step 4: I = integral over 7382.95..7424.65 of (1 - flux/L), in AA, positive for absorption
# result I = -1.3 AA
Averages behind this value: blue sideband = 15.1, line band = 17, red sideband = 17.7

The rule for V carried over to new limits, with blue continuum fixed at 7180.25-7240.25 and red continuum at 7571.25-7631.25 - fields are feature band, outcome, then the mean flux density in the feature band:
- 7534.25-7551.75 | -0.044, 17.8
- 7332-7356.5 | -0.066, 16.6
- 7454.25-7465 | -0.056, 17.3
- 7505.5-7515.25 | -0.032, 17.3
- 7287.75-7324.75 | -0.080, 16.5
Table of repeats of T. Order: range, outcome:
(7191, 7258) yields 15.67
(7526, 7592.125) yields 18.2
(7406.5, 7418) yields 17.47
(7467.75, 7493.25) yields 17.53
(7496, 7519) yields 17.86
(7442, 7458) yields 17.77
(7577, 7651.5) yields 18.08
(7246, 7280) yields 16.2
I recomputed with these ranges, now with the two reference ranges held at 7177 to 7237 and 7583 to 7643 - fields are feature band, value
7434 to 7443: -0.7 AA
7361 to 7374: -0.9 AA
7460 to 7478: -1.0 AA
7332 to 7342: -0.8 AA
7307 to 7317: -0.7 AA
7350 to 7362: -0.6 AA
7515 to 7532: -0.7 AA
